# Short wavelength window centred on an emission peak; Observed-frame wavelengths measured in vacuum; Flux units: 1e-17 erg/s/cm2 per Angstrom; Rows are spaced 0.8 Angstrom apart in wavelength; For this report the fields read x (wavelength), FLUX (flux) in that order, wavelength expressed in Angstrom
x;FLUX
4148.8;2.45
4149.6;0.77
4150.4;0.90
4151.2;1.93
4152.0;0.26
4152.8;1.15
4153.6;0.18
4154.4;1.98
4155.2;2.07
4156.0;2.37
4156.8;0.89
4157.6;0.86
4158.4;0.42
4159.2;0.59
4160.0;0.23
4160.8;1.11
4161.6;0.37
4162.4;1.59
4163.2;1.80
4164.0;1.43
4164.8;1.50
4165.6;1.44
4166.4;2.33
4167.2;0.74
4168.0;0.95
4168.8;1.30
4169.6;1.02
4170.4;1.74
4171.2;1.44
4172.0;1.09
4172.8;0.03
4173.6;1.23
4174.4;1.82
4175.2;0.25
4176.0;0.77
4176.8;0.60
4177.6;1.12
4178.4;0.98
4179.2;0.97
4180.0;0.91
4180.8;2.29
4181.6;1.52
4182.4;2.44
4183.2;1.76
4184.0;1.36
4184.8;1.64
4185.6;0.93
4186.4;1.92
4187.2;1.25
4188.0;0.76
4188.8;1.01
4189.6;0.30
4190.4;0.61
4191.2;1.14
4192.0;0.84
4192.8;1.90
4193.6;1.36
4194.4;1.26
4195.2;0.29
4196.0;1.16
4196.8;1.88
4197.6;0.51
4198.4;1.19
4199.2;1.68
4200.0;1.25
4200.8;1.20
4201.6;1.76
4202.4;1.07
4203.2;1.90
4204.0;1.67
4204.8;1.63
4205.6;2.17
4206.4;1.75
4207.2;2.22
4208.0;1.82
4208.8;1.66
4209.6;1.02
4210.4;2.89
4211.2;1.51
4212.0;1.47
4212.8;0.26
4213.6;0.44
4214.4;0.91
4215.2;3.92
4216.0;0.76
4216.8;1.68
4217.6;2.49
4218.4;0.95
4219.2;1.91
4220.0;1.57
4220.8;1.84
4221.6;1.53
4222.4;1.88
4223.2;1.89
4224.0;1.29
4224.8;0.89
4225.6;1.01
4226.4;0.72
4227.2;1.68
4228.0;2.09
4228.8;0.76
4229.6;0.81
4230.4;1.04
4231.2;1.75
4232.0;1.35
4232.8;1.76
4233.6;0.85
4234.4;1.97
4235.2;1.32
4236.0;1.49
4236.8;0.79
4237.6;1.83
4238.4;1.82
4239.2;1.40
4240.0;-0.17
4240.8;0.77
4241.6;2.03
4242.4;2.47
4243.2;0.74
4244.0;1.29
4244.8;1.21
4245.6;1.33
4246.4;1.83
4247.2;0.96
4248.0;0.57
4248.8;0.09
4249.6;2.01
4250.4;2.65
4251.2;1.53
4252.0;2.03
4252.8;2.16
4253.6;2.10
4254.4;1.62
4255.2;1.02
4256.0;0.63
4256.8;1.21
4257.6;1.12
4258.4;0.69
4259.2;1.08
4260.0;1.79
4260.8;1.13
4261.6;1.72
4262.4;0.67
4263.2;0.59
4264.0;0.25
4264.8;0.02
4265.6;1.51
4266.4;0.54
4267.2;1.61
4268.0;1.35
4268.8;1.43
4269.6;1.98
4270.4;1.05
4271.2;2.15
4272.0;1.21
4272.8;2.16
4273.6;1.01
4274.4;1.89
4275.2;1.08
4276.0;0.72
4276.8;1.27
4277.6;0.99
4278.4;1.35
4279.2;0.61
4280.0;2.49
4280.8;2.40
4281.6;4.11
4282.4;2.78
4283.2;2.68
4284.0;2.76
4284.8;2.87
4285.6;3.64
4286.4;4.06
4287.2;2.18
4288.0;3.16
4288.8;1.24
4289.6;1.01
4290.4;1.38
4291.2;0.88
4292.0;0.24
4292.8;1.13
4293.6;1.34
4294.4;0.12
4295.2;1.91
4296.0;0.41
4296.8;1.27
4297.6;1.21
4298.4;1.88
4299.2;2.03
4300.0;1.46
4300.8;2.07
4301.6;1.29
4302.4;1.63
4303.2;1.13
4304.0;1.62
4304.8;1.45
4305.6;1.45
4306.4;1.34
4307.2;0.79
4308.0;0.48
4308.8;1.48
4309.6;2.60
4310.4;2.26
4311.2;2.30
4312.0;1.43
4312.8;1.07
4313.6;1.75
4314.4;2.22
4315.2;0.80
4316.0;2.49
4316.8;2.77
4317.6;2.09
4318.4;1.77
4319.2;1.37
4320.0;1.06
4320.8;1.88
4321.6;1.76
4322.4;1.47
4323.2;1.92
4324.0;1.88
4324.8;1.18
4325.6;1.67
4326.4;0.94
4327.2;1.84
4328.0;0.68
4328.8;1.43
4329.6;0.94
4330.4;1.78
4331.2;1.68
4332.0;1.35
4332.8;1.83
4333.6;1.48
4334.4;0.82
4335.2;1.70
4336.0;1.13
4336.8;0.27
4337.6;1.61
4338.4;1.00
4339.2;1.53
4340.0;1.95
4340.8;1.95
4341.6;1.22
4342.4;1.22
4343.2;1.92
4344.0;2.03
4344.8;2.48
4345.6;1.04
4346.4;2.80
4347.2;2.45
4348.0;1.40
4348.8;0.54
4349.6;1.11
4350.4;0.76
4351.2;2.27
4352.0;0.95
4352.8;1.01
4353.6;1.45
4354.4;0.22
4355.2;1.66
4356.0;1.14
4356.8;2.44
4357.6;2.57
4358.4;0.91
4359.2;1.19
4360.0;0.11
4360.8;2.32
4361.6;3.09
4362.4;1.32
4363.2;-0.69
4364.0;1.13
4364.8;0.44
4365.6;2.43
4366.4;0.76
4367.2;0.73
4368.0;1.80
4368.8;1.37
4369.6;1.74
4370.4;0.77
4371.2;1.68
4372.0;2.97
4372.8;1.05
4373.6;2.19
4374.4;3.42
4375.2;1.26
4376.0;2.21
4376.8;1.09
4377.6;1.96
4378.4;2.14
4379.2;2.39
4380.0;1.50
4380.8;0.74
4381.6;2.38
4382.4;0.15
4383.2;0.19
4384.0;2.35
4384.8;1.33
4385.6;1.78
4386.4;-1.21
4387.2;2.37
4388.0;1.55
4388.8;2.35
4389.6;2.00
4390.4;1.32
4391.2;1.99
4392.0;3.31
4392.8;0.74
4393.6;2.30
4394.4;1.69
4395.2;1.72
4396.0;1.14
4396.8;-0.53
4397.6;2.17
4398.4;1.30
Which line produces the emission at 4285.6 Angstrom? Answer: [O II] 3727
